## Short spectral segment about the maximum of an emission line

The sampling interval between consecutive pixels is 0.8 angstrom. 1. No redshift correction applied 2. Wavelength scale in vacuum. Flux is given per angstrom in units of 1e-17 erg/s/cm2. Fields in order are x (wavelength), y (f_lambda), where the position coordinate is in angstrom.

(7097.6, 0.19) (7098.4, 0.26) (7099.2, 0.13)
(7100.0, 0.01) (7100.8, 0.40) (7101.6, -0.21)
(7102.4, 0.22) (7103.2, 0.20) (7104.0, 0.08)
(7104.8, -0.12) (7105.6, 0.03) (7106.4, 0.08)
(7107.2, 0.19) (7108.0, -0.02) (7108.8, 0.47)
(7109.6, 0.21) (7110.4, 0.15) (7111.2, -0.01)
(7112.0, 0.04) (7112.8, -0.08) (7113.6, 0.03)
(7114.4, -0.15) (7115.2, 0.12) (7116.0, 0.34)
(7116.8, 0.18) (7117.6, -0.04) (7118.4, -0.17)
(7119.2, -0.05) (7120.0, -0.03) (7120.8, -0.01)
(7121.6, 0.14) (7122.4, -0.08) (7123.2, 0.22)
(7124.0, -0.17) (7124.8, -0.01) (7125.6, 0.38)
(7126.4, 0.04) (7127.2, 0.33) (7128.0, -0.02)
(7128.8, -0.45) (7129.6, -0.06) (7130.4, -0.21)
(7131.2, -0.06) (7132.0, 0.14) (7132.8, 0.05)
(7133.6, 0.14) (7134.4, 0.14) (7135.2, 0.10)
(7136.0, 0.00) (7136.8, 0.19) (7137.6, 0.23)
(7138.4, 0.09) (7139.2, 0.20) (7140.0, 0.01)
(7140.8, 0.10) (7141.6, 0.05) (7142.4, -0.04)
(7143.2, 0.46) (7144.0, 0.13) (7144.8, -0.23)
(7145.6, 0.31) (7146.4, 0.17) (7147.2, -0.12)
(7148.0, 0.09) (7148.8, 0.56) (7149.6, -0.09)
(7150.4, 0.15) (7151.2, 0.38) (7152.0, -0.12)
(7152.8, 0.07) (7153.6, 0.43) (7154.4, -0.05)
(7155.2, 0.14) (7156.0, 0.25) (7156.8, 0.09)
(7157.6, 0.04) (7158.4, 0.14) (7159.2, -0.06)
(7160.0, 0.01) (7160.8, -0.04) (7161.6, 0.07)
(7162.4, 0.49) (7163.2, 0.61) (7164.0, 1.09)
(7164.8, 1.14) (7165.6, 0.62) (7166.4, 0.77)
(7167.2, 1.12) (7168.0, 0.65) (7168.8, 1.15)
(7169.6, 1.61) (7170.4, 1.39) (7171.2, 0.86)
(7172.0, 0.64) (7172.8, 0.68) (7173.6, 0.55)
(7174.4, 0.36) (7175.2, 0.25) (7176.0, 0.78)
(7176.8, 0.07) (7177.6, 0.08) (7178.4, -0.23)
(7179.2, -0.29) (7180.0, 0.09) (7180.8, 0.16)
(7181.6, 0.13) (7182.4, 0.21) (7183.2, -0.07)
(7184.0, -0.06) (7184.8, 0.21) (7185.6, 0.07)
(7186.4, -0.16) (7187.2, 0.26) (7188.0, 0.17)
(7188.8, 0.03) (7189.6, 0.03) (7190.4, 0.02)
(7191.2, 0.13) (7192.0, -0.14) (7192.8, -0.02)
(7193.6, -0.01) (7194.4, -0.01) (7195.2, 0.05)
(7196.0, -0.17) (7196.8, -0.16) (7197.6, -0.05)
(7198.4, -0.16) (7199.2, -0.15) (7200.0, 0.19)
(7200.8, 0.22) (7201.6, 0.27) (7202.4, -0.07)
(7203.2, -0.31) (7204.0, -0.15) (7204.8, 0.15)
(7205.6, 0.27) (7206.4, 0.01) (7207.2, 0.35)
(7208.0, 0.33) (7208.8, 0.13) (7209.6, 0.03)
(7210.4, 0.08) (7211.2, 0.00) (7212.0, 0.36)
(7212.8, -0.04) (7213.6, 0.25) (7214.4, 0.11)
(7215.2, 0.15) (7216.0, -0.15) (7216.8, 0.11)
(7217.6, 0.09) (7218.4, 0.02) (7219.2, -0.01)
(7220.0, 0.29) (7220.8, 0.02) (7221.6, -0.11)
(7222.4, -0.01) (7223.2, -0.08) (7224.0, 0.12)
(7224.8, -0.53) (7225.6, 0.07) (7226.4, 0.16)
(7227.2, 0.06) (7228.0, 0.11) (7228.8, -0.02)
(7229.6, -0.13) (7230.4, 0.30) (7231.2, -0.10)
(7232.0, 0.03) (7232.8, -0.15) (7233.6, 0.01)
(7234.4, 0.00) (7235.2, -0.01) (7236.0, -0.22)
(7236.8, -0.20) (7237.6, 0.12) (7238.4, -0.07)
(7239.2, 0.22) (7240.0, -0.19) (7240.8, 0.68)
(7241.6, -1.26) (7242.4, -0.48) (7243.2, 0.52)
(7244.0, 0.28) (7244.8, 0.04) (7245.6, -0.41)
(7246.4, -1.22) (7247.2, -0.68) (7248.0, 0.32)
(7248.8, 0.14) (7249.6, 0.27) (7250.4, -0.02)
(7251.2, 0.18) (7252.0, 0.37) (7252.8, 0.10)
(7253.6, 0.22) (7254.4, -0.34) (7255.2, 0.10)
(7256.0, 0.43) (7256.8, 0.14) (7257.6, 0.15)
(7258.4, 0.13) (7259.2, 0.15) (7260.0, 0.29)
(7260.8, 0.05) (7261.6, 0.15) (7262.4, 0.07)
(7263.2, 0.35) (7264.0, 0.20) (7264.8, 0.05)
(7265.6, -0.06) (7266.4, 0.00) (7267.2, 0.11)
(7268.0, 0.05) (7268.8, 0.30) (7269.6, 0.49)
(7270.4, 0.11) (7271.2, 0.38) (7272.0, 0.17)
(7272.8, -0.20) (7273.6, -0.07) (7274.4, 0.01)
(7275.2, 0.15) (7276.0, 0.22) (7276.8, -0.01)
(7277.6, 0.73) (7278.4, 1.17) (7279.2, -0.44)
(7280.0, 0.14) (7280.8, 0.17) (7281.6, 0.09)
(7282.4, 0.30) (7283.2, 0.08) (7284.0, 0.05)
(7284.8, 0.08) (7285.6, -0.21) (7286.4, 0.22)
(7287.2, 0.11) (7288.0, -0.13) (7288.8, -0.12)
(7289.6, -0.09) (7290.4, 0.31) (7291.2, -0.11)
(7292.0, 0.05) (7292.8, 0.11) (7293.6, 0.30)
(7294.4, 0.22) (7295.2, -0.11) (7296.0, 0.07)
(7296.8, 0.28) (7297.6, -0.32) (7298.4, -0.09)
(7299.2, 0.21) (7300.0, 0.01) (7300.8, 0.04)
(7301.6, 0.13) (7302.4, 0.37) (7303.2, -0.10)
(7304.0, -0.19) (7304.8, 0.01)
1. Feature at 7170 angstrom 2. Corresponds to [O II] 3727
